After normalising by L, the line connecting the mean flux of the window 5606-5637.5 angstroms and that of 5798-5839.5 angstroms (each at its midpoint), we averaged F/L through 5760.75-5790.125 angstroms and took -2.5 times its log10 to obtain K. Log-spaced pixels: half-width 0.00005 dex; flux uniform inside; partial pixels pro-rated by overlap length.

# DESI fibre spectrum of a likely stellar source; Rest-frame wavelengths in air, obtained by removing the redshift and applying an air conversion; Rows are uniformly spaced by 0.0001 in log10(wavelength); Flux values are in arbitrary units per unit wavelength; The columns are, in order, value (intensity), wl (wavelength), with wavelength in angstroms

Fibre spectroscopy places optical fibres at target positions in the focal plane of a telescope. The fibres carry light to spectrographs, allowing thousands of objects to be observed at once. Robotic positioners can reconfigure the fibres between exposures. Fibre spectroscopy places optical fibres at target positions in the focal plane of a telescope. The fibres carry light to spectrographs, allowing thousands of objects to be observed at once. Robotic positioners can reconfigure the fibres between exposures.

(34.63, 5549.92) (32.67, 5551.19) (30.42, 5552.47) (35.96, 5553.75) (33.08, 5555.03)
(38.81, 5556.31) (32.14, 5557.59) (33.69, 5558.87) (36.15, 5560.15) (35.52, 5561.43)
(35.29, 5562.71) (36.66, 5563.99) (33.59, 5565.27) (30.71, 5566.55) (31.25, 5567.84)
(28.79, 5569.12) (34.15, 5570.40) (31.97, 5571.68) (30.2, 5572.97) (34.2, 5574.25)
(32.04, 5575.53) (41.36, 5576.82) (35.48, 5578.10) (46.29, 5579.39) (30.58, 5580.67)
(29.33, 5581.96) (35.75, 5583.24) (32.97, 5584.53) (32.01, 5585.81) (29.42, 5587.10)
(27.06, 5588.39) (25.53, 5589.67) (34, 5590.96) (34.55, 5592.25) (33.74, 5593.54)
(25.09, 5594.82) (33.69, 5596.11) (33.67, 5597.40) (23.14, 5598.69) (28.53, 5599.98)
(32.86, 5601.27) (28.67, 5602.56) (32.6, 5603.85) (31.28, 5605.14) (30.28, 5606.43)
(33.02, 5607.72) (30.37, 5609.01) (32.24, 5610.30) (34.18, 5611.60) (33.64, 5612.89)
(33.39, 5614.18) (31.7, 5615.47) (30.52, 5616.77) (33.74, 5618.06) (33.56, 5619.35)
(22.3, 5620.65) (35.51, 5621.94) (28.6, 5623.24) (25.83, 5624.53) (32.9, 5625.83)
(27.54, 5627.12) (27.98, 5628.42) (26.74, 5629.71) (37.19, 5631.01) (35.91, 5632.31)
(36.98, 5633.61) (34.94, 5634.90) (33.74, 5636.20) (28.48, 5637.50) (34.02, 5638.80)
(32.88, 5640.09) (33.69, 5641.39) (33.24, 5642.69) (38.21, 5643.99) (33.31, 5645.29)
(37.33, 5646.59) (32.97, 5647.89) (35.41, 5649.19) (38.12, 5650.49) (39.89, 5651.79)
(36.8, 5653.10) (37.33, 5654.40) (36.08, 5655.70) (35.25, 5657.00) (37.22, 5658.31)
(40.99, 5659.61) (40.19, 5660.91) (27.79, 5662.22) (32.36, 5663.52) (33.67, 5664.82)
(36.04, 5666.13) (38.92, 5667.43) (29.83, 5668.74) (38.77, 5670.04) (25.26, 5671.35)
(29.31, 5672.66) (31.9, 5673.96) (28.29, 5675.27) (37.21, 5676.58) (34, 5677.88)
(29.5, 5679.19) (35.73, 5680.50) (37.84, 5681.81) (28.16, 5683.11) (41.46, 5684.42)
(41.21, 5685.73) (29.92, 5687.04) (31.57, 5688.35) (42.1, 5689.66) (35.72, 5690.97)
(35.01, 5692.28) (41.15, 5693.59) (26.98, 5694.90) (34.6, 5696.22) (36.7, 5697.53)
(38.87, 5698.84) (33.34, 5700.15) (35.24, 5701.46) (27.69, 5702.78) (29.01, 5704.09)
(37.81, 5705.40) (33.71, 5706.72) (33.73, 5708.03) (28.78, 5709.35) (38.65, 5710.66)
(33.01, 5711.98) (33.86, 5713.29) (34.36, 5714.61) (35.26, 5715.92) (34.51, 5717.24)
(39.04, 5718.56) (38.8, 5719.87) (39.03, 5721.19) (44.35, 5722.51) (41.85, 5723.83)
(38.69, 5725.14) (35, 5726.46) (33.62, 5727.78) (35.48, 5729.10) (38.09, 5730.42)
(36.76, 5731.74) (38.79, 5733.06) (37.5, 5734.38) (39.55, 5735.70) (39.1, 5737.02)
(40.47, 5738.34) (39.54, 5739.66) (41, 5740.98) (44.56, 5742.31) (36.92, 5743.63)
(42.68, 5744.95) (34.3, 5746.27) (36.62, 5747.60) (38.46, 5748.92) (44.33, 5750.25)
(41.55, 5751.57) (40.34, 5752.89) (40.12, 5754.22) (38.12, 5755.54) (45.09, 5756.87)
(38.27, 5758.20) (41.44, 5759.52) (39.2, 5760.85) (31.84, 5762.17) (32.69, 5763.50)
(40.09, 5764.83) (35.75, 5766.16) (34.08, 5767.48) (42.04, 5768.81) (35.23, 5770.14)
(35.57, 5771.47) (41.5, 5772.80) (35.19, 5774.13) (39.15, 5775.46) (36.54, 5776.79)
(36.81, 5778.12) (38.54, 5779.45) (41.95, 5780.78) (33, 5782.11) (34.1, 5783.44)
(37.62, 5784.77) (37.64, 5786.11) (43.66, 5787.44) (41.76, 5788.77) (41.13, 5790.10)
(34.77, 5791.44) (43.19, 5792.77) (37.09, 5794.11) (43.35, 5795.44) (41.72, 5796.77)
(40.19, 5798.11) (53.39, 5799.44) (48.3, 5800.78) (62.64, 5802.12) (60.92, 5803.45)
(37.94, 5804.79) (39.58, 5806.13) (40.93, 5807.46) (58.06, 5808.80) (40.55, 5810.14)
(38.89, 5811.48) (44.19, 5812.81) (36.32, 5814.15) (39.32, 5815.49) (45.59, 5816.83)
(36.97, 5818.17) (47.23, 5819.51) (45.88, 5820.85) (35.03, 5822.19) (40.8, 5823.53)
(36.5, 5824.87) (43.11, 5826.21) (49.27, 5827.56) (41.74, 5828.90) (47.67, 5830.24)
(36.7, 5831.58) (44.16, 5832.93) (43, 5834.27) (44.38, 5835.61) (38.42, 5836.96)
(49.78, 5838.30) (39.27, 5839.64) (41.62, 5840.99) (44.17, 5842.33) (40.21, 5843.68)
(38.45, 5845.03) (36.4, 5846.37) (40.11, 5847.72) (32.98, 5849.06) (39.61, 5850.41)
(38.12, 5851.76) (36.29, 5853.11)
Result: 0.11 mag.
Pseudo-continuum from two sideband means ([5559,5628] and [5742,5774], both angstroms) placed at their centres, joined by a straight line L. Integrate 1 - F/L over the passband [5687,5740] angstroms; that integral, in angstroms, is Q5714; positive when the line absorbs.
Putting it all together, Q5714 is 1.1 angstroms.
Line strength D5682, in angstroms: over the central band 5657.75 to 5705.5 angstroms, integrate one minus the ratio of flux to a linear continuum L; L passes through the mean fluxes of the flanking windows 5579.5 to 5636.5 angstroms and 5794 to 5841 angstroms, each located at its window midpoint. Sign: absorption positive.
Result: 1.9 angstroms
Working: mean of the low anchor 31.4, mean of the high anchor 43.7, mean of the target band 34.3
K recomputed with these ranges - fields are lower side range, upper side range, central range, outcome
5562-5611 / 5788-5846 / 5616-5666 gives 0.03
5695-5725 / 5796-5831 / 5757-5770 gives 0.07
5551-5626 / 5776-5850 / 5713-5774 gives 0.01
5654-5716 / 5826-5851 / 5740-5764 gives -0.05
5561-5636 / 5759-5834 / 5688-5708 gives 0.06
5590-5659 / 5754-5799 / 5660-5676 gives 0.05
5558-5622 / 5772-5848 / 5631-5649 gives 0.00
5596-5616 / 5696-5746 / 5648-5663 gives -0.09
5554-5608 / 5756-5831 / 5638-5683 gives 0.04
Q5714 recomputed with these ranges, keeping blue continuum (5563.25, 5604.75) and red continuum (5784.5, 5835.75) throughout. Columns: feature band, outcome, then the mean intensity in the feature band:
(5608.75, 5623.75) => 0.9 angstroms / 31.7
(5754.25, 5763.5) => 0.5 angstroms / 38.6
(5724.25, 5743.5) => 0.5 angstroms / 38.4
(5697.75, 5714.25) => 1.9 angstroms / 33.7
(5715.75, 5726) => -0.1 angstroms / 39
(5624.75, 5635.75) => 0.7 angstroms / 32.3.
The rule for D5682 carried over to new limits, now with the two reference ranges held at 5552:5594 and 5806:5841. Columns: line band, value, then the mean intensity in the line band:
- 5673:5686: 1.1 angstroms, 34.2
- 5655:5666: 0.3 angstroms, 35.5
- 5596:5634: 4.0 angstroms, 31.2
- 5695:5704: 1.0 angstroms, 33.6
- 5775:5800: 0.9 angstroms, 39.7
